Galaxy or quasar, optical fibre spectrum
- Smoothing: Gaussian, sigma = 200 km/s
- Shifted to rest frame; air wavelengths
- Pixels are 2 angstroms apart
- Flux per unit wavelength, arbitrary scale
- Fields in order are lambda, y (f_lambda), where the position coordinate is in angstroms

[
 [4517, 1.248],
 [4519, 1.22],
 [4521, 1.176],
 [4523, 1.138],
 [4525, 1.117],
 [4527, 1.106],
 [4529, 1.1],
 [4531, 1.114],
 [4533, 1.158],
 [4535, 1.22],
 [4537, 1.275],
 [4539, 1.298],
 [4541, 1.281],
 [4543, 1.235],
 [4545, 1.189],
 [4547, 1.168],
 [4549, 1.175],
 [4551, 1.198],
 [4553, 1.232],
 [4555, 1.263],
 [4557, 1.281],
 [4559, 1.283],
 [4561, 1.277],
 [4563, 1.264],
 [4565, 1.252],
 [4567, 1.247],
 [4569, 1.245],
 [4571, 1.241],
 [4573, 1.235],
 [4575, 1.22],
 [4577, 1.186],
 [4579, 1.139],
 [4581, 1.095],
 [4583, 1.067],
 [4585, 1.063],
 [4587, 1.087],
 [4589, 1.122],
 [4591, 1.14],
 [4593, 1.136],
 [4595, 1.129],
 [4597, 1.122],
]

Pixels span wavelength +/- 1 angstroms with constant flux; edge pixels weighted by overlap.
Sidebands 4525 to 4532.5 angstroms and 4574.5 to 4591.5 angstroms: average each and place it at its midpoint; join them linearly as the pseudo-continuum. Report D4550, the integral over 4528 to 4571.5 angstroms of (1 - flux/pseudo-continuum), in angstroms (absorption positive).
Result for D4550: -4.4 angstroms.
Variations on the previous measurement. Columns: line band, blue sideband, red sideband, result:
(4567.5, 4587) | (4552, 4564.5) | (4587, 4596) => 0.39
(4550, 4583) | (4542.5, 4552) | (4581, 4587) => -2.75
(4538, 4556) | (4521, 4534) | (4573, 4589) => -1.58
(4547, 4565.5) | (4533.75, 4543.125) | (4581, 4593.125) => -0.64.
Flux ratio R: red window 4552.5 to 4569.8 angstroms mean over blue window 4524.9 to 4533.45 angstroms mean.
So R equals 1.1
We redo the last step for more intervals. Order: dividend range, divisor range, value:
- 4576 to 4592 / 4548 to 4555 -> 0.92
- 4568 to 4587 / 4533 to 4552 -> 0.95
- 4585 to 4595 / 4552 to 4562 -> 0.88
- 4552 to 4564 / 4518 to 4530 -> 1.11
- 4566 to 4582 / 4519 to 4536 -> 1.05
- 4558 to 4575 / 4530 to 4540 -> 1.03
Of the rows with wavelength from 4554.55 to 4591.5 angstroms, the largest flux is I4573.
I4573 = 1.283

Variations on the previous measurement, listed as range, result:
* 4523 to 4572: 1.298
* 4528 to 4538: 1.275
